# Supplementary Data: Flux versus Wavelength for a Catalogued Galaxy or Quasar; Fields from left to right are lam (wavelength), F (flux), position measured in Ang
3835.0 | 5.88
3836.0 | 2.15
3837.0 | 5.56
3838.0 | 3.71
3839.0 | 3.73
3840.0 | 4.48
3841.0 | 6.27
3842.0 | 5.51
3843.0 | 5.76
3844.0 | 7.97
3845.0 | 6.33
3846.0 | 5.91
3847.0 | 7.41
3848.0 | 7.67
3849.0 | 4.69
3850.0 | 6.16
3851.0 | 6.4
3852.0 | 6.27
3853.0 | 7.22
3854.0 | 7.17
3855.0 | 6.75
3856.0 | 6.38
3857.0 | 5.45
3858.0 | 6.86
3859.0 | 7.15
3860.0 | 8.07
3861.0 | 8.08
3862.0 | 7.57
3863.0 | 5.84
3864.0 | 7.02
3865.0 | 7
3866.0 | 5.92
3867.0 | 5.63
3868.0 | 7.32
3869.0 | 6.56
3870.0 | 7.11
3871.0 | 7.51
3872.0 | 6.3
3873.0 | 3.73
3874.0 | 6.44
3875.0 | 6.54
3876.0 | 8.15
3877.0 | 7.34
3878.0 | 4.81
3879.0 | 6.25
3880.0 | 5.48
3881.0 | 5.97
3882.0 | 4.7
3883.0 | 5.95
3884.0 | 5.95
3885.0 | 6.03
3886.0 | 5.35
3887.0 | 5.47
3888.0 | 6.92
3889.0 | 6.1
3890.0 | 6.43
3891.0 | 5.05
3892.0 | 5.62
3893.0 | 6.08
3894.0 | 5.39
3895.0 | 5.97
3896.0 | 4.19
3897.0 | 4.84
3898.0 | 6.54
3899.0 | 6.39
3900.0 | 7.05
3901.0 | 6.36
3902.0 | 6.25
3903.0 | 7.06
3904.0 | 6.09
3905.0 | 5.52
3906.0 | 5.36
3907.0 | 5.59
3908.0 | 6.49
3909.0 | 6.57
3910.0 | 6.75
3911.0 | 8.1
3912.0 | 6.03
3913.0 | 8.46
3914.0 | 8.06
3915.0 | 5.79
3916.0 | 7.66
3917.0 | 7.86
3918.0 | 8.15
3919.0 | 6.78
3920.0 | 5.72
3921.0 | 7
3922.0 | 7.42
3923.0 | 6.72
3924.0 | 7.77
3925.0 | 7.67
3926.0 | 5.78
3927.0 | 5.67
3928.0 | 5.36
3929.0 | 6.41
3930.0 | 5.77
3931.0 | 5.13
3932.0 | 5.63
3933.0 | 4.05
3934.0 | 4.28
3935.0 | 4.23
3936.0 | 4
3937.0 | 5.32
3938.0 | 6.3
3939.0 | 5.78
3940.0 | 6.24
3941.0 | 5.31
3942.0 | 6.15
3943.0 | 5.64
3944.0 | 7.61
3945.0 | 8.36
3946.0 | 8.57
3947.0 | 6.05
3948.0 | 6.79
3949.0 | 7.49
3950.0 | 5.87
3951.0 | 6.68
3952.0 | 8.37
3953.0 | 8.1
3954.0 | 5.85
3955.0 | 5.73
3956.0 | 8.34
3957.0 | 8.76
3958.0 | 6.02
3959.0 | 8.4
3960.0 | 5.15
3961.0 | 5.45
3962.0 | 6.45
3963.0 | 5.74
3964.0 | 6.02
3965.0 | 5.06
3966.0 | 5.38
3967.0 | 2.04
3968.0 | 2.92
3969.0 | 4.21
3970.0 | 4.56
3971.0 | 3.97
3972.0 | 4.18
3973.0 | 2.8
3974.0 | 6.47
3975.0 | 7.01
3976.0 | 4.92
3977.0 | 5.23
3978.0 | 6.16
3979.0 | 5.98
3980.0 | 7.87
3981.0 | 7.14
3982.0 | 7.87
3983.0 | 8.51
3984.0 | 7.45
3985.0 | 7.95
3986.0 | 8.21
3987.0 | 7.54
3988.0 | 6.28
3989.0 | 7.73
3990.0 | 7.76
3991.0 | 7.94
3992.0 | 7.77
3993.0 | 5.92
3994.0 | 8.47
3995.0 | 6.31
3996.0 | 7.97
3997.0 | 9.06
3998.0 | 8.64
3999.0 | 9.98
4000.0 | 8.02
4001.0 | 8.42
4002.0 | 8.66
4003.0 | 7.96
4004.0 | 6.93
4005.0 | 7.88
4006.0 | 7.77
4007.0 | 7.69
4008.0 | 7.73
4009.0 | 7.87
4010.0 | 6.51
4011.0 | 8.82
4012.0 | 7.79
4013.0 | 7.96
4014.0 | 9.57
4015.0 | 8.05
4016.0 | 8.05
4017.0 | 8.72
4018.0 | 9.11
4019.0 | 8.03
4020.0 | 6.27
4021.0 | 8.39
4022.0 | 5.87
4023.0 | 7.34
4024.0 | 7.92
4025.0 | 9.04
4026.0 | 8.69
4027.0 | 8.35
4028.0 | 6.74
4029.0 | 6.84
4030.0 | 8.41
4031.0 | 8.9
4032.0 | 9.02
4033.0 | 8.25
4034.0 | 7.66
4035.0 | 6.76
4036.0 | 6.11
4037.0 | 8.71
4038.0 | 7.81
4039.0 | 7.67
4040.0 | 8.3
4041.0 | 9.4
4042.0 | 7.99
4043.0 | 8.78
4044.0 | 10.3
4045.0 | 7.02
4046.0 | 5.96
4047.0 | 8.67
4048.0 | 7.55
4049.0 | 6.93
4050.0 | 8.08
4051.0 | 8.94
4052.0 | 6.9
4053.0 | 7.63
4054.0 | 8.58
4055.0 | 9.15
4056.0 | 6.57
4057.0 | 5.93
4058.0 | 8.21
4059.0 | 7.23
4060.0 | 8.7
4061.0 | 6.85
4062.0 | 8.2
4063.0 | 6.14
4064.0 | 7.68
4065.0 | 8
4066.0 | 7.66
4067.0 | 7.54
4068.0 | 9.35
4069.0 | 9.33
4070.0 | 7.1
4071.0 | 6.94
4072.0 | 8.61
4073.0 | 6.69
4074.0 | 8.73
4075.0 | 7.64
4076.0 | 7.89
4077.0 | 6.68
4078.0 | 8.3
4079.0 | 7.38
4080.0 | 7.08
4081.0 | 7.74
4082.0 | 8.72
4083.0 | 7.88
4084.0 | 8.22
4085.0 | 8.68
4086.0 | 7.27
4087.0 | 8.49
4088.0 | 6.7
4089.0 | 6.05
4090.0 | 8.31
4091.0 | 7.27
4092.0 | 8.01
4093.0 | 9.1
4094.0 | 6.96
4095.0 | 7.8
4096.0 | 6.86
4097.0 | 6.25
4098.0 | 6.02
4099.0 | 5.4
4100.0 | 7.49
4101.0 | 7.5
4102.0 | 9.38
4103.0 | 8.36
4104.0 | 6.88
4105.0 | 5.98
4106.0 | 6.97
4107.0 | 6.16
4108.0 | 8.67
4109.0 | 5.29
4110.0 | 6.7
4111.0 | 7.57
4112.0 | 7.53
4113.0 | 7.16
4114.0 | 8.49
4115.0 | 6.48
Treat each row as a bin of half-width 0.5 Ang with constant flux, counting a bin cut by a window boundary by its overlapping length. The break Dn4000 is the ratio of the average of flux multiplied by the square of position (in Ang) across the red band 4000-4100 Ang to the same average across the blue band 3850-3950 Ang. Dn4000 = 1.32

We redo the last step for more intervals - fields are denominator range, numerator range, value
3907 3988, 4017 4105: 1.30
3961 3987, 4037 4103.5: 1.40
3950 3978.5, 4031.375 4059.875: 1.44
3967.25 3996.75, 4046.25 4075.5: 1.25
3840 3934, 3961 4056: 1.23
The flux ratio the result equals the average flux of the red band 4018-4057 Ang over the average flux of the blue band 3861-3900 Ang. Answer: 1.3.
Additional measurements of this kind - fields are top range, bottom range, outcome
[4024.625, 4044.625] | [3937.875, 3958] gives 1.19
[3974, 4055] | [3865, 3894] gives 1.28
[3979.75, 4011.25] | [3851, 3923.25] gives 1.22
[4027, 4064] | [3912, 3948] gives 1.23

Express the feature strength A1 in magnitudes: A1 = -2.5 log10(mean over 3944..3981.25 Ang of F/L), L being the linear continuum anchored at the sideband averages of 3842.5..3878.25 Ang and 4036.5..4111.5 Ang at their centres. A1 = 0.17 mag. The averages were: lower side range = 6.64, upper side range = 7.65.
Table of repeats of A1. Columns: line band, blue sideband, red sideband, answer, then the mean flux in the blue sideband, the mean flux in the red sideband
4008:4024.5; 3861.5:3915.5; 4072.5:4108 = -0.13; 6.24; 7.47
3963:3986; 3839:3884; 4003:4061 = 0.29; 6.4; 7.89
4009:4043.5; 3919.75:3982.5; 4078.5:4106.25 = -0.18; 6.02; 7.46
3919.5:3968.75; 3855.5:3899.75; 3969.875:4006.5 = 0.11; 6.22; 7.14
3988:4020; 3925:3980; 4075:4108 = -0.23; 5.85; 7.45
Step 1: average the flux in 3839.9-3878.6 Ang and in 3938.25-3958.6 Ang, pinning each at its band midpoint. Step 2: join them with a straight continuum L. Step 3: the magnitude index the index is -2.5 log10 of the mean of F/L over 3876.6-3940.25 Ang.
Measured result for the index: 0.11 mag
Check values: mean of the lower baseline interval 6.55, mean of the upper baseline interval 6.89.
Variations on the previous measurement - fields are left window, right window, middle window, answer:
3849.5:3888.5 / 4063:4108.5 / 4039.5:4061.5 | -0.07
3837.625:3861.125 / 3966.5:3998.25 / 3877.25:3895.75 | 0.11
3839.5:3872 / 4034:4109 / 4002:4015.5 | -0.08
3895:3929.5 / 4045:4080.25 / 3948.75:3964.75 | 0.02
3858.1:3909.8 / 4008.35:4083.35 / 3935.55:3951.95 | 0.06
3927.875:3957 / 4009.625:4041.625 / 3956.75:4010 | 0.06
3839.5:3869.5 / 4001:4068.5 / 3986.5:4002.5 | -0.04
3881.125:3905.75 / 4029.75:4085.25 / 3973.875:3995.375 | -0.02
